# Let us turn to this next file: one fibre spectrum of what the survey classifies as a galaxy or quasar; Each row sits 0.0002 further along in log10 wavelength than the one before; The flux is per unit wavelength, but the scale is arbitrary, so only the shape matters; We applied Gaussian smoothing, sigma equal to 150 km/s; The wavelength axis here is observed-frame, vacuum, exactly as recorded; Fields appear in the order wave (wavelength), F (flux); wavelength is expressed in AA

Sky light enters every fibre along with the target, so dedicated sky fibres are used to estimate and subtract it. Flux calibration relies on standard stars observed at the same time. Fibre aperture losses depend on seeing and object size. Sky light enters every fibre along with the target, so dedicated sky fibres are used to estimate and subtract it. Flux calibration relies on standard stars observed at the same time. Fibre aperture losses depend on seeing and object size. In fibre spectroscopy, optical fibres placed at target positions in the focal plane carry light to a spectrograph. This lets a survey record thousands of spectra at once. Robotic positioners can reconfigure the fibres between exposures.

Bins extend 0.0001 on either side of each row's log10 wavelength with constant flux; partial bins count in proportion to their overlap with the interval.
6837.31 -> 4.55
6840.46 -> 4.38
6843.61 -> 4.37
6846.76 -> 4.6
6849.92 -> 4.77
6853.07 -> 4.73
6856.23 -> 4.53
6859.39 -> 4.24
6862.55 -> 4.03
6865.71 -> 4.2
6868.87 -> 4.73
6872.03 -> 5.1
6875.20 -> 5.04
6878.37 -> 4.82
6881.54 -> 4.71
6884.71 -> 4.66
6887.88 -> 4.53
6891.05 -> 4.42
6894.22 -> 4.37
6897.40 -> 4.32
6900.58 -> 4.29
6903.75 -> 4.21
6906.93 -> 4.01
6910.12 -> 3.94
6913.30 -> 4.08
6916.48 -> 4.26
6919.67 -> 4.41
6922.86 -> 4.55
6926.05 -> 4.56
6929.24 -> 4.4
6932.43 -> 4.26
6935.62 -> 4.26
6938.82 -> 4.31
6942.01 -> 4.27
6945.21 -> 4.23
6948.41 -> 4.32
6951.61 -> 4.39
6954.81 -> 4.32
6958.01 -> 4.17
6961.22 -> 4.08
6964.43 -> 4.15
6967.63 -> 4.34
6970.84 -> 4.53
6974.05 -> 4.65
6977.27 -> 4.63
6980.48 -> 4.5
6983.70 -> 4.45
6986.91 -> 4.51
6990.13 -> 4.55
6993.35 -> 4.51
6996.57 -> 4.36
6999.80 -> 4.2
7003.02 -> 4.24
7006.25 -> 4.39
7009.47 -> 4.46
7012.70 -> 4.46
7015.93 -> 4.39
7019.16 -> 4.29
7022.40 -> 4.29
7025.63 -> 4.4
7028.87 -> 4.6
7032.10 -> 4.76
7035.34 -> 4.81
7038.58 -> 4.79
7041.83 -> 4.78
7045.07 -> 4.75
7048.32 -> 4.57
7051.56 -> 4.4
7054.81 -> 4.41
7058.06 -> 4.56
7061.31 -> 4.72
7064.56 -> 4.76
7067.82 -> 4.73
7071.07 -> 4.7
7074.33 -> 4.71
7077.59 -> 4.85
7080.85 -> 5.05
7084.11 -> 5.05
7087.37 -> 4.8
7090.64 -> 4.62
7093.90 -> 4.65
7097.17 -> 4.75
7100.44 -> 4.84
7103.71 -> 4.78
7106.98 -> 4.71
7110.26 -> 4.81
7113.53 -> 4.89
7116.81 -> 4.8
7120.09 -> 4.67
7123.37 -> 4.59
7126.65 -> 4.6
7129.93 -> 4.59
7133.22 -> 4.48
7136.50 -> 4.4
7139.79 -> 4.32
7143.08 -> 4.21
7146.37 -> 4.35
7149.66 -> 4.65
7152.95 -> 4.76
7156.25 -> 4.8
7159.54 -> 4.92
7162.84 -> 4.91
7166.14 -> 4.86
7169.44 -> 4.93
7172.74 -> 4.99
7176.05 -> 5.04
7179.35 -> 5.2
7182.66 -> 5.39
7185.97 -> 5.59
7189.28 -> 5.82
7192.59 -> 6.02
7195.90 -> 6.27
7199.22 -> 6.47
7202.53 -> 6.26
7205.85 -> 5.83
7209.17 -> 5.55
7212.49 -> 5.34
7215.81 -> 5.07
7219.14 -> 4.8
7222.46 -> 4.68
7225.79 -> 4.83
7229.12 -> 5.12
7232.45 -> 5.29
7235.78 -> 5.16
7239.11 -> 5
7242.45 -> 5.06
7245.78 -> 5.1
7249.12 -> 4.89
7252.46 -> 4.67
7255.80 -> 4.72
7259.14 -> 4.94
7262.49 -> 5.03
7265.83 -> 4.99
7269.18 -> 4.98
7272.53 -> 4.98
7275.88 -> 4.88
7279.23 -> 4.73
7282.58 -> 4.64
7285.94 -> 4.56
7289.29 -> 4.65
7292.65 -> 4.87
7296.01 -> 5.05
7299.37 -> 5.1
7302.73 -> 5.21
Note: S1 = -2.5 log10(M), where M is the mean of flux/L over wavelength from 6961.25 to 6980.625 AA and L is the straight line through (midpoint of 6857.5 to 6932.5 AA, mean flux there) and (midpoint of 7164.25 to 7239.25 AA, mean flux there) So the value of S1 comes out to 0.05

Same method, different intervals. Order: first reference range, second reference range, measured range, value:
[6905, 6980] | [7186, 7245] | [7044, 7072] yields 0.04 mag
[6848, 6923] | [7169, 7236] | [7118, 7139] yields 0.14 mag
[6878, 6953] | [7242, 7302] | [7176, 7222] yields -0.18 mag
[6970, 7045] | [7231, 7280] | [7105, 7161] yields 0.03 mag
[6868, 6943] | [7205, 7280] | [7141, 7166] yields 0.05 mag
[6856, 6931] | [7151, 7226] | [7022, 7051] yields 0.05 mag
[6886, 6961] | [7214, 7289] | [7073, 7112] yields -0.04 mag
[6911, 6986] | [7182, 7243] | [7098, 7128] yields 0.07 mag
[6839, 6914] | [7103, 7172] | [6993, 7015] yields 0.05 mag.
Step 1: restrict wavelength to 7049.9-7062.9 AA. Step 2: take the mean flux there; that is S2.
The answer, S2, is 4.52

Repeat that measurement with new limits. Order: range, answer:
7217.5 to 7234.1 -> 4.94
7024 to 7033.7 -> 4.59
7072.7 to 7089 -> 4.89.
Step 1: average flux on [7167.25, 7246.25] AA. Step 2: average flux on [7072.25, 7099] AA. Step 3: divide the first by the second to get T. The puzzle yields 1.1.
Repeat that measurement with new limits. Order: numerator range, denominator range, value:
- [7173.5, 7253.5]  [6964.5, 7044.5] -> 1.19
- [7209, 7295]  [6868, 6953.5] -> 1.12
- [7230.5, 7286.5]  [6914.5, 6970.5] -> 1.14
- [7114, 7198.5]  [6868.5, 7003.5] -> 1.12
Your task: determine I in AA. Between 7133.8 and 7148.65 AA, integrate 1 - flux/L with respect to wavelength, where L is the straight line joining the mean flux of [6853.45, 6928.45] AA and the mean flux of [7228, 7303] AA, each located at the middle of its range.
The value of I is 1.32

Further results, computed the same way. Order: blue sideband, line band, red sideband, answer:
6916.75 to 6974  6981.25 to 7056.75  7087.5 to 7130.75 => 0.2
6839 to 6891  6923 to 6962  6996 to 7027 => 1.3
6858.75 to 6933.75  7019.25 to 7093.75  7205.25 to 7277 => 0.5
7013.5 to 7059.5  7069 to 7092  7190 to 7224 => 0.0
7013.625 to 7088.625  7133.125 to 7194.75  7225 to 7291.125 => -2.0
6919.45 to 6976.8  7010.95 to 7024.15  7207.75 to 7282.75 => 0.4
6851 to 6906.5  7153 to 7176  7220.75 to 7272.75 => -0.2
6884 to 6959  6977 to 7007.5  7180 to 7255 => 0.9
